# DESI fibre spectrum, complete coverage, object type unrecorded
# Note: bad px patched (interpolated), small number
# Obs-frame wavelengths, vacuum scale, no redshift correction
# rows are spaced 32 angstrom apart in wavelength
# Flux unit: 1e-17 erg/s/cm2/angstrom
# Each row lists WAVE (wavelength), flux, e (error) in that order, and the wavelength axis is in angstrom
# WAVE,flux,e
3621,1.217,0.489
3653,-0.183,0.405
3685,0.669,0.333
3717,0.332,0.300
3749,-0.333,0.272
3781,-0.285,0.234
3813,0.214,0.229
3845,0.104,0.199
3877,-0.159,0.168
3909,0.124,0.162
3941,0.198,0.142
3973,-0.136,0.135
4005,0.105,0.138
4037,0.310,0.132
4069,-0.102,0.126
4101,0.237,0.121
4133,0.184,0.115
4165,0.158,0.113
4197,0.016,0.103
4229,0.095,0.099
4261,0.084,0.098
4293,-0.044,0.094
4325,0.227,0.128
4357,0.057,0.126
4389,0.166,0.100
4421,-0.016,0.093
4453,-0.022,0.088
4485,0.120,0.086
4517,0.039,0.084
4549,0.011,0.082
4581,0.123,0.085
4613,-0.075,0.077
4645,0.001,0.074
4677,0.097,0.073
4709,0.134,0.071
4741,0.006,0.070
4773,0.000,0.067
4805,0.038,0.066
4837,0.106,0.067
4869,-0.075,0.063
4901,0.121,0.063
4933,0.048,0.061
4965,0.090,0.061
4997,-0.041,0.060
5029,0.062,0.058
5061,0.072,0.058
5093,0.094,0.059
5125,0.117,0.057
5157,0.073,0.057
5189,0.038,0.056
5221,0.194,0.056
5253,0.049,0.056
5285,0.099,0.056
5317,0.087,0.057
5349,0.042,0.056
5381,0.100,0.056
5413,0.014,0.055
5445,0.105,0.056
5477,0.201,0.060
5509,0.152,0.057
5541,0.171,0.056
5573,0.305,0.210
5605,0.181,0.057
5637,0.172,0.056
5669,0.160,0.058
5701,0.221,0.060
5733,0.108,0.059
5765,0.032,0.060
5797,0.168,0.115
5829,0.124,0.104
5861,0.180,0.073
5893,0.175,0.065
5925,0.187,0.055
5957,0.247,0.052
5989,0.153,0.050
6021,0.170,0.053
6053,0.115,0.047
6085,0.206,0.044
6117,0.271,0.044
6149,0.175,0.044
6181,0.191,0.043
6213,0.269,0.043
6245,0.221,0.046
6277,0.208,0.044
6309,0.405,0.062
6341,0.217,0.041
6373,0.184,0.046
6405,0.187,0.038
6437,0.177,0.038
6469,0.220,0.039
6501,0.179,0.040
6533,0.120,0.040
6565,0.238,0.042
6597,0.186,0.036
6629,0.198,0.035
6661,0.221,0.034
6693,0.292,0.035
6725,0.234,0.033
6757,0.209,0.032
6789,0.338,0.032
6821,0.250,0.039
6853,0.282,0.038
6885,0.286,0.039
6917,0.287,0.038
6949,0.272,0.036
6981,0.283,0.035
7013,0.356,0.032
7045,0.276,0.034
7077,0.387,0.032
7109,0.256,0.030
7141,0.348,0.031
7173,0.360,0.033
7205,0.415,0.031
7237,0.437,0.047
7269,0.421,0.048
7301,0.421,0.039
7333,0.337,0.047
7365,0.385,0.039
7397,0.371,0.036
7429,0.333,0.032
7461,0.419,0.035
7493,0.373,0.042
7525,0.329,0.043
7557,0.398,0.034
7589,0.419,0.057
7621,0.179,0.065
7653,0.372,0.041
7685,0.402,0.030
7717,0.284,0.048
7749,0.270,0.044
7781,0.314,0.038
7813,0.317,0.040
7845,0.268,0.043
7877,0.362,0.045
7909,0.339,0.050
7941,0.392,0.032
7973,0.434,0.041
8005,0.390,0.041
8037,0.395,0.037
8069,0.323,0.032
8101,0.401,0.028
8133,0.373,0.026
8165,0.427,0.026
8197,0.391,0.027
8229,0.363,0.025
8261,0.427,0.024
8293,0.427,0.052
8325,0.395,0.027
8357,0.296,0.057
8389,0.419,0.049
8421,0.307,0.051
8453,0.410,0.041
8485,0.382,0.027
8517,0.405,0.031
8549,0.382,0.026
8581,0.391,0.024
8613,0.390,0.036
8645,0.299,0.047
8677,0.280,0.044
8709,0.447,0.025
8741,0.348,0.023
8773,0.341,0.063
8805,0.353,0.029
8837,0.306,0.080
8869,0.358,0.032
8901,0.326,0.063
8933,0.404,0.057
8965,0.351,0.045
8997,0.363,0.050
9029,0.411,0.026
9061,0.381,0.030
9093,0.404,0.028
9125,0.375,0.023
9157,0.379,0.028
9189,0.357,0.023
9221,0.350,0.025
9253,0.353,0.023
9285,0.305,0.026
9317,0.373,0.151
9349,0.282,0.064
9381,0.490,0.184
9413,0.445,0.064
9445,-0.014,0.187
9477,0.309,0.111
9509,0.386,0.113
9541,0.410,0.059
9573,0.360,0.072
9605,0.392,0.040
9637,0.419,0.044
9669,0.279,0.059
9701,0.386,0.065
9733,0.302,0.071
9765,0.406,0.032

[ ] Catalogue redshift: 0.79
